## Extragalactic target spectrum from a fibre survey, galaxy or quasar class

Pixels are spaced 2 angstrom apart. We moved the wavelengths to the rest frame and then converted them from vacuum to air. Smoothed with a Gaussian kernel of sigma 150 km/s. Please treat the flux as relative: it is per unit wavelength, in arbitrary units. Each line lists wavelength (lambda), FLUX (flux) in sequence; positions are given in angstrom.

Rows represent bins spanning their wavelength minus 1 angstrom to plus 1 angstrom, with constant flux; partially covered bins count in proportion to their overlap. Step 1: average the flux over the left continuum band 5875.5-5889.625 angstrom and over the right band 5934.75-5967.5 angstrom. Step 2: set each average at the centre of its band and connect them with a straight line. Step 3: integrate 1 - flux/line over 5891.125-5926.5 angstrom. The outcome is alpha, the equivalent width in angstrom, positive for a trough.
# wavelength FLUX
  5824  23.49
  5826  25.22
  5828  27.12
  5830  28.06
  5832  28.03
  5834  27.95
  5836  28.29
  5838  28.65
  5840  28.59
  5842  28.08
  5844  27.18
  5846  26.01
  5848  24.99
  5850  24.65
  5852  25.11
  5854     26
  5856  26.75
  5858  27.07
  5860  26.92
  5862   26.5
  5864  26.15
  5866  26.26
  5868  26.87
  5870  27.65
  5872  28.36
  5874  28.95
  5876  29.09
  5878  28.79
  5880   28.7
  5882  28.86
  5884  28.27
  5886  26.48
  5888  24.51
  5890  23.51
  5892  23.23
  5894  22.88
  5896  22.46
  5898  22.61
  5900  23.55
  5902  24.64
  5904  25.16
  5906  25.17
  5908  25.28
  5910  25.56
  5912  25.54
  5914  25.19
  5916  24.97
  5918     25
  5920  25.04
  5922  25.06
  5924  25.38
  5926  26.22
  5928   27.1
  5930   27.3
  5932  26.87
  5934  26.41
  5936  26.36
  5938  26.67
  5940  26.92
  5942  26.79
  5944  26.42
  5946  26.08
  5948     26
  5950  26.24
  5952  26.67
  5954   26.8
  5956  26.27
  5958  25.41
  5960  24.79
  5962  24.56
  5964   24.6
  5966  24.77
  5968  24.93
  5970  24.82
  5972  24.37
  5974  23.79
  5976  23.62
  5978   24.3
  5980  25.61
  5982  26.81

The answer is 3.09 angstrom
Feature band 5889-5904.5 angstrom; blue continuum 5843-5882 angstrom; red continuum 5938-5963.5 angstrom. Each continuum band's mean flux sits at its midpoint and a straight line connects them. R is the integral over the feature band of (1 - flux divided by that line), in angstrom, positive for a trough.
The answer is 1.85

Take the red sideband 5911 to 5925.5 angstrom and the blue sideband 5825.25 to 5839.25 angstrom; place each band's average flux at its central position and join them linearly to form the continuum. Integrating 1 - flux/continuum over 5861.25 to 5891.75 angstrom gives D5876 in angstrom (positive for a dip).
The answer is -0.9 angstrom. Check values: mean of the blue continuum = 27.7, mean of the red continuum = 25.2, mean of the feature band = 27.2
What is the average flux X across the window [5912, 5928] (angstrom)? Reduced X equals 25.4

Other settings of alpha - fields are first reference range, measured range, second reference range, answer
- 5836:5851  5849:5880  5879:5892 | -0.4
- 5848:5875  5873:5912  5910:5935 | 0.9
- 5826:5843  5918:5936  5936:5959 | 0.4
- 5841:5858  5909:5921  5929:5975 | 0.3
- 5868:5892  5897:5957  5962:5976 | 0.1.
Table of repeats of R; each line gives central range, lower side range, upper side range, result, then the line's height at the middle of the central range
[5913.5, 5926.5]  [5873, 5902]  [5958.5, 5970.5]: 0.07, 25.4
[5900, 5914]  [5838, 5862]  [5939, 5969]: 0.57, 26.2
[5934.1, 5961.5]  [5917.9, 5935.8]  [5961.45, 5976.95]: -1.04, 25.3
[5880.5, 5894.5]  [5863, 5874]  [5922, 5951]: 0.73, 27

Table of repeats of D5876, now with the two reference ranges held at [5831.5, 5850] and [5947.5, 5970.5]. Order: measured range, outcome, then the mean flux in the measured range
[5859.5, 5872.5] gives 0.03 angstrom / 26.9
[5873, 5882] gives -0.71 angstrom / 28.9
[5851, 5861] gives 0.28 angstrom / 26.4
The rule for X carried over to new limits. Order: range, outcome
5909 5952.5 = 26.1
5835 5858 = 26.8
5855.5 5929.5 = 25.9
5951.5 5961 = 26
